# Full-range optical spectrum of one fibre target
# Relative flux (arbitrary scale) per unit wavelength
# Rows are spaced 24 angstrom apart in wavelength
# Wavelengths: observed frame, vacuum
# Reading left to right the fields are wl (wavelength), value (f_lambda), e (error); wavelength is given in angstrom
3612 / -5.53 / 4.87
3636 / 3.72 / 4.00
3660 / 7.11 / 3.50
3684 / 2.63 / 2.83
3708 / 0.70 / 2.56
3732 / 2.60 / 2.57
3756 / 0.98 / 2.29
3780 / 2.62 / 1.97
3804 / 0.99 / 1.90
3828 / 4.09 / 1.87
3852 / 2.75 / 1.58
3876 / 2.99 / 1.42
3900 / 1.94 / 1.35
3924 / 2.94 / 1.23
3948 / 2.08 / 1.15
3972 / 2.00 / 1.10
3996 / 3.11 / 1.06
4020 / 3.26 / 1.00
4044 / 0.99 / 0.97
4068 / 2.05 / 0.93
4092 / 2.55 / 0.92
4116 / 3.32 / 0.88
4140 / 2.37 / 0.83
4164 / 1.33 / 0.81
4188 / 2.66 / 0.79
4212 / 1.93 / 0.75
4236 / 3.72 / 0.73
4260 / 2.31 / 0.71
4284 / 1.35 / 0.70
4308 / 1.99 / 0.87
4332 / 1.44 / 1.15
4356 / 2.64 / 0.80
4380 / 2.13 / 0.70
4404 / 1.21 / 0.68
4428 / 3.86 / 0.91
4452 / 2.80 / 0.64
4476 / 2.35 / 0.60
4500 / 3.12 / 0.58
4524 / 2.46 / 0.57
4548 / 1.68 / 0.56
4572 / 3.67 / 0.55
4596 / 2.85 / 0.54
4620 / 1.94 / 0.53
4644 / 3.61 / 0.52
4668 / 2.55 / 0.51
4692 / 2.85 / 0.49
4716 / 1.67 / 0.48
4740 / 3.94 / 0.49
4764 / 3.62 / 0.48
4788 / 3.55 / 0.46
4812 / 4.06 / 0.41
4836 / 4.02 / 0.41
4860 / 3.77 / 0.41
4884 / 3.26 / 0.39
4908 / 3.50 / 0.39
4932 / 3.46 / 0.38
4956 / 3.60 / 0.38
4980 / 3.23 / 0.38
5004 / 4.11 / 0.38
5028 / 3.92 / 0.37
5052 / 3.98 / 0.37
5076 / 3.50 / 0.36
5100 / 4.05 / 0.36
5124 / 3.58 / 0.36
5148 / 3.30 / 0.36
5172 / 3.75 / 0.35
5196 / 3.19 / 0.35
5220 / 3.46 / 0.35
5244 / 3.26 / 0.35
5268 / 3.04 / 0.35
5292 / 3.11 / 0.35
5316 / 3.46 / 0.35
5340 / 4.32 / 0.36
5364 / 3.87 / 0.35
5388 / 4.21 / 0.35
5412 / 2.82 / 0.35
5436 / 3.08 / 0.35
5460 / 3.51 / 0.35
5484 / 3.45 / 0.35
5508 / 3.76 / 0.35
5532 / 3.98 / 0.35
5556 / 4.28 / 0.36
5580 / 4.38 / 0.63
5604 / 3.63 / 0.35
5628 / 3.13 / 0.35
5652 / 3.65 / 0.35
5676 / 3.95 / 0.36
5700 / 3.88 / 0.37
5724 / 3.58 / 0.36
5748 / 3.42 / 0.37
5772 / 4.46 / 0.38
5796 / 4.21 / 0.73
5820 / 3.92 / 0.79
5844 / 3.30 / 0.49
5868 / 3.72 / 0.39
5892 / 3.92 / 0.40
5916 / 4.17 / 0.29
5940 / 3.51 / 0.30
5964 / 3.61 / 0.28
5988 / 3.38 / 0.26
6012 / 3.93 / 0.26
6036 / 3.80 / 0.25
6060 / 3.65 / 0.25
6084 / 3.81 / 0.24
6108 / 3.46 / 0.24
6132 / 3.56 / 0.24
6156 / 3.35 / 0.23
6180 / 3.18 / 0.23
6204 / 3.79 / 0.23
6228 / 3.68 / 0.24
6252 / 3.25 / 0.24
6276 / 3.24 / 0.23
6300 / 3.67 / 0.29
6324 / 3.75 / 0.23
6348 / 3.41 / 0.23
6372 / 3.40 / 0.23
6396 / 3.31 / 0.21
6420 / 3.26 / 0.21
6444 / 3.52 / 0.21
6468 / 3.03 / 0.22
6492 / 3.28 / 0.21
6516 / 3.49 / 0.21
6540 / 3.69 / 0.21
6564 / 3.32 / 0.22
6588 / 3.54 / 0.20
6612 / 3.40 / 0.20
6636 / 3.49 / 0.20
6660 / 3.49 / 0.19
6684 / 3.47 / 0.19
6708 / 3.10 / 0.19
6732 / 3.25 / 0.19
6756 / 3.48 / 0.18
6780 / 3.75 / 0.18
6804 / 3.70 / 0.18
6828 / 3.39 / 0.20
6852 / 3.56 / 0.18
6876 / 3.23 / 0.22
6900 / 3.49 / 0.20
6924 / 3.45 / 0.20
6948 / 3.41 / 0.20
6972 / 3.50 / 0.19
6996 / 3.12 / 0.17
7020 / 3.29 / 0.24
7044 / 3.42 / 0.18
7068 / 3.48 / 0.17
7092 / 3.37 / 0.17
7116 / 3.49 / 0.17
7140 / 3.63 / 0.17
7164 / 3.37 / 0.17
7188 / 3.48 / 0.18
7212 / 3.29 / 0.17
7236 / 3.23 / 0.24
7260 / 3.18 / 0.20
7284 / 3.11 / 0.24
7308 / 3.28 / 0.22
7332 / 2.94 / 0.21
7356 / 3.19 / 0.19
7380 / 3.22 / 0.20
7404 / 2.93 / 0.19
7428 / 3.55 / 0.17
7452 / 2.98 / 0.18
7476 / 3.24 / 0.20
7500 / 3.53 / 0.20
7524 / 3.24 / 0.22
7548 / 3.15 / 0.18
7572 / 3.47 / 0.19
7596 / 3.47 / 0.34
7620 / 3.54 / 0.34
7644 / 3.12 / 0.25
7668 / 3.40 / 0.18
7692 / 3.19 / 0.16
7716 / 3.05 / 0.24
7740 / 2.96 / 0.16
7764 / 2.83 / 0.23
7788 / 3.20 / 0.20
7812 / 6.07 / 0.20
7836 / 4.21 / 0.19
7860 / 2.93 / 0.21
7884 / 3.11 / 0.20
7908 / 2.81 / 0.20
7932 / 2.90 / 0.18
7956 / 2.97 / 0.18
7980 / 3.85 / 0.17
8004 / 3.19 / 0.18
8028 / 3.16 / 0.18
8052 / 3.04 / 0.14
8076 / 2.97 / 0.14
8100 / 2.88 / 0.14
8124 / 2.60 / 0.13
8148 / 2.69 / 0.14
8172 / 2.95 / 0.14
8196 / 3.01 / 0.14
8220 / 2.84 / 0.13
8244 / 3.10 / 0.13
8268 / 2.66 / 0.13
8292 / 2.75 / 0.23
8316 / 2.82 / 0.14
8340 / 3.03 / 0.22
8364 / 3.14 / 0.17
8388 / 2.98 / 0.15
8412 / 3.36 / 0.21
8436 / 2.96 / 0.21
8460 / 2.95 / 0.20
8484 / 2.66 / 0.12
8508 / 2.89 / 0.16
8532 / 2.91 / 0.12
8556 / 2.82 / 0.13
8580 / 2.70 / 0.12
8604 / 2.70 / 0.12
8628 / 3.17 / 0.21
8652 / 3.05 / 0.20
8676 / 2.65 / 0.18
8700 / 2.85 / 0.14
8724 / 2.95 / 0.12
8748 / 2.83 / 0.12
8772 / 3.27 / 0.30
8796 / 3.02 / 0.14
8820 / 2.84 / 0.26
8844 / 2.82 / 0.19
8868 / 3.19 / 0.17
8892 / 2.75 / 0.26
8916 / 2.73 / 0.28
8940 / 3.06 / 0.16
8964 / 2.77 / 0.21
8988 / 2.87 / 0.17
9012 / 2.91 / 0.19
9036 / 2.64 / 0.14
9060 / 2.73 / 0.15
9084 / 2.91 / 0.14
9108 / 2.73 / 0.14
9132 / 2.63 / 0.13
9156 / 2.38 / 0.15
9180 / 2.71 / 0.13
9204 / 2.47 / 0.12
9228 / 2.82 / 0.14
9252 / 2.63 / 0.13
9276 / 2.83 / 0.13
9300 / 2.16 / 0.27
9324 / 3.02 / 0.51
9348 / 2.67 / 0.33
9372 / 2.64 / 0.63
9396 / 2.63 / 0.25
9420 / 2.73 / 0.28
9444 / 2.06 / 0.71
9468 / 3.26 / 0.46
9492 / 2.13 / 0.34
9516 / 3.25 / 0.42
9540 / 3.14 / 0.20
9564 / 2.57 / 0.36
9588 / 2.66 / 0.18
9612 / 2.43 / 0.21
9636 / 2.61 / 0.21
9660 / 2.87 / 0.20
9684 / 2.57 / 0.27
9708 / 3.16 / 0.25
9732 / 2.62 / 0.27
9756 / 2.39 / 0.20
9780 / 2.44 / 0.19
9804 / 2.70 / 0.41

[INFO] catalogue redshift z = 0.189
